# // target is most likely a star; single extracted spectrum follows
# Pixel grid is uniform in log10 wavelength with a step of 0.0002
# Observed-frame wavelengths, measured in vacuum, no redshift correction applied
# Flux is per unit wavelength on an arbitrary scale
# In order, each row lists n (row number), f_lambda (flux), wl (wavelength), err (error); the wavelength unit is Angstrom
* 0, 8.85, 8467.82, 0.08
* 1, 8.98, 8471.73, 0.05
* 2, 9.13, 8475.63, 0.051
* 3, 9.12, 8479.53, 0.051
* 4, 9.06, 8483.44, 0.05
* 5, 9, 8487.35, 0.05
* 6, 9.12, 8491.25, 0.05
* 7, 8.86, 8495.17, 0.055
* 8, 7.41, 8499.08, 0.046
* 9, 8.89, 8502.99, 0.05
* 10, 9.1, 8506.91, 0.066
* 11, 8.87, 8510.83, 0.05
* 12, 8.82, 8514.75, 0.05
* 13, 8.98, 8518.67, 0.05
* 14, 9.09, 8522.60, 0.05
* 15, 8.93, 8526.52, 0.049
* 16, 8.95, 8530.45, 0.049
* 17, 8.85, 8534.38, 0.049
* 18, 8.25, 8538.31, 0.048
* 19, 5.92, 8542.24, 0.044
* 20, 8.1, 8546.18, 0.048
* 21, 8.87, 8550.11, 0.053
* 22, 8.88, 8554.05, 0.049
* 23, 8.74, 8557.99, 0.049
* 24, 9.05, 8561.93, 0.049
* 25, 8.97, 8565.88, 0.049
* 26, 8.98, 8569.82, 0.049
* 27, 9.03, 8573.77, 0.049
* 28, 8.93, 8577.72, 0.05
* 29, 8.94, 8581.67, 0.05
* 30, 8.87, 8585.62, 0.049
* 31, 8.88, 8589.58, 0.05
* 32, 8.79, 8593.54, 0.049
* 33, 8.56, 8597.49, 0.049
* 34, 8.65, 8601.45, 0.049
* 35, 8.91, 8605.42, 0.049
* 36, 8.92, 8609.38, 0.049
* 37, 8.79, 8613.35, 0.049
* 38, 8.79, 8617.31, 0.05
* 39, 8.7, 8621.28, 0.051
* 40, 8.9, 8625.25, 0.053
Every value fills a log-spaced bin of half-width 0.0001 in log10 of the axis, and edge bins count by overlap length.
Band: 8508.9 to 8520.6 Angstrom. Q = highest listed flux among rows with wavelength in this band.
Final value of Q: 8.98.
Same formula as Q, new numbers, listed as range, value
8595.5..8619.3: 8.92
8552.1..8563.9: 9.05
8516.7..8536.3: 9.09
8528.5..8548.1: 8.95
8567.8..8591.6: 9.03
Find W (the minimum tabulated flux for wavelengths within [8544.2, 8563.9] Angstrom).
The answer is 8.1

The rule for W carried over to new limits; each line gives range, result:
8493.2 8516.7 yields 7.41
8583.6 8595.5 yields 8.79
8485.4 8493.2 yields 9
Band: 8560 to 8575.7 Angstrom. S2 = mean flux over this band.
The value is 9.01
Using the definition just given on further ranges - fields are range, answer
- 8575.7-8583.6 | 8.94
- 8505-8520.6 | 8.94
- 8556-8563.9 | 8.9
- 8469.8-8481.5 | 9.08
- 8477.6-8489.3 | 9.06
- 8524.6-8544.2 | 8.18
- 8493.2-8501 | 8.13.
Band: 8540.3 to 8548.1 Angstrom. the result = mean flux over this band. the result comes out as 7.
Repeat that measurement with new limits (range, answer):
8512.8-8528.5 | 8.95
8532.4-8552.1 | 8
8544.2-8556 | 8.61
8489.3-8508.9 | 8.68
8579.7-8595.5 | 8.87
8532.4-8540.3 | 8.55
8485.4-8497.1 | 8.99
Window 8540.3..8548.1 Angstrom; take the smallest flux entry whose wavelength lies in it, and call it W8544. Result 5.92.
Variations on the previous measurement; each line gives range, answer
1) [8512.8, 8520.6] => 8.82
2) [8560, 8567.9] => 8.97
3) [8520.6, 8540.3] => 8.25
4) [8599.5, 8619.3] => 8.65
